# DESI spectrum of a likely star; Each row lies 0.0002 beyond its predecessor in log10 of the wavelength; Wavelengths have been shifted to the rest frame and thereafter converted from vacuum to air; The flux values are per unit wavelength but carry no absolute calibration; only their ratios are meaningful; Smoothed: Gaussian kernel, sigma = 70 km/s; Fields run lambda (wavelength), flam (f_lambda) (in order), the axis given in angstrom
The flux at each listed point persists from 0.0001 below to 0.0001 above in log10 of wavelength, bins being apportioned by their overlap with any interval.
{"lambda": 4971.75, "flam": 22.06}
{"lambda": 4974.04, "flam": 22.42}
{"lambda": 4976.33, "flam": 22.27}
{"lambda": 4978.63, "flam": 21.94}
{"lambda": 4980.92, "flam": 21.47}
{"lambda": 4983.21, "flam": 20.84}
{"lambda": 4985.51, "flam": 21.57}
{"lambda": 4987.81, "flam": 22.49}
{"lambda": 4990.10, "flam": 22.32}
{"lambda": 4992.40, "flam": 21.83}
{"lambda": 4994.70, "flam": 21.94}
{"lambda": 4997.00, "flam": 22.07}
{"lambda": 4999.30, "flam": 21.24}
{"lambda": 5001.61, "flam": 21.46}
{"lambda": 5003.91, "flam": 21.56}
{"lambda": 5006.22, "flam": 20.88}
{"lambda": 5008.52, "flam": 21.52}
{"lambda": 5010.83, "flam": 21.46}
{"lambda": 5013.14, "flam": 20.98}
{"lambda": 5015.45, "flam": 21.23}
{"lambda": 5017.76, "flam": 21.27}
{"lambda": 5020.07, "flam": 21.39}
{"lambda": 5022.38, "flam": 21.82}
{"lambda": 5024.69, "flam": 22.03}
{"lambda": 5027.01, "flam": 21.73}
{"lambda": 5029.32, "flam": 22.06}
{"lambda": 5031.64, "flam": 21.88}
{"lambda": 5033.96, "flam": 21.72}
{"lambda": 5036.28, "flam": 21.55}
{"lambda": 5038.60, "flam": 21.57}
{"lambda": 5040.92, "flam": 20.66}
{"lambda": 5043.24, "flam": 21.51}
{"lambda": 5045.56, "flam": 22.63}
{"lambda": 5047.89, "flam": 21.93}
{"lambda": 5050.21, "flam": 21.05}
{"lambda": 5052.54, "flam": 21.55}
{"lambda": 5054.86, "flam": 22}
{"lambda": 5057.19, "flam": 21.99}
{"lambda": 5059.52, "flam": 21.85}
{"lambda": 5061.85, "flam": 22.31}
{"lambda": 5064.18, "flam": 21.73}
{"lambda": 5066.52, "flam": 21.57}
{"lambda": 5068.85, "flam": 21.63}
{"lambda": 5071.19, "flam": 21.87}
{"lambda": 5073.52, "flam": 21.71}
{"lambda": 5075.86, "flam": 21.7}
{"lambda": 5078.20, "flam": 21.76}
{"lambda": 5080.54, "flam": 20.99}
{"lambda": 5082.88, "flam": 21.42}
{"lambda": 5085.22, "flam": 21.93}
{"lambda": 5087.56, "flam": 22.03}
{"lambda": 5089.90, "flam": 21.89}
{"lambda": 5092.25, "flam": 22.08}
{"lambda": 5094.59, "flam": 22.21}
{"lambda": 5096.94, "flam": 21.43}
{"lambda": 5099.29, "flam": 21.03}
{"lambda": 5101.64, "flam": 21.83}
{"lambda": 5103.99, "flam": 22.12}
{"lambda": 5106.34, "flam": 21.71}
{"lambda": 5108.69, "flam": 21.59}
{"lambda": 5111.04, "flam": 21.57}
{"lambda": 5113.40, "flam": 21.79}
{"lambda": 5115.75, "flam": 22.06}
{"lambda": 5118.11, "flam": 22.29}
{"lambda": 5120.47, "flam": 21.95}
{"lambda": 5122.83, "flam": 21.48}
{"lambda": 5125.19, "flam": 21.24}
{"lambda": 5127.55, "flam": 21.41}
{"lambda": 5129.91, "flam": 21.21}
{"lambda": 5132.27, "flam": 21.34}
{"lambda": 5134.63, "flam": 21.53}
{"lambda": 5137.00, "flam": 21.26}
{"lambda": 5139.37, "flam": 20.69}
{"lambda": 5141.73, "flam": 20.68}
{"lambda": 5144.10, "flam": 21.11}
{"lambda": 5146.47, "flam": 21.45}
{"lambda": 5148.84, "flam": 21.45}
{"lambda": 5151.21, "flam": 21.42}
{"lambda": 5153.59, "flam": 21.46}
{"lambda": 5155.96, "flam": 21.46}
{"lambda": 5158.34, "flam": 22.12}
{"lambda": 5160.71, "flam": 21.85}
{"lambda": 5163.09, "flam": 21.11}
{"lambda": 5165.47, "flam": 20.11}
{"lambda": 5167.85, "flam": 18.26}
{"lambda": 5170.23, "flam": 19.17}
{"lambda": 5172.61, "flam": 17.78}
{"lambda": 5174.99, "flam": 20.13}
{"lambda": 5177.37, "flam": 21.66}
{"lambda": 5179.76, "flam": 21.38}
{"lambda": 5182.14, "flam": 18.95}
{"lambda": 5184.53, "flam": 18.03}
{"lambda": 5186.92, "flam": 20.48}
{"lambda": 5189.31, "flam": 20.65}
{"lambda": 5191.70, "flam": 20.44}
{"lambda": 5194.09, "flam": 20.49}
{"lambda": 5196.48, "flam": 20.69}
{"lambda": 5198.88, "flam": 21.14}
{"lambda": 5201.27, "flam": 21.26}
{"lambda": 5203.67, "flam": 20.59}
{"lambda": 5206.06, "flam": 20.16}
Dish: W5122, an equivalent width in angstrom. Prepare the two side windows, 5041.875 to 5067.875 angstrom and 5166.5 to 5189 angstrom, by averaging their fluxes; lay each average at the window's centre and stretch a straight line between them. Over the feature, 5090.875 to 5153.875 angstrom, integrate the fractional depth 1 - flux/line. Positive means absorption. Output -2.88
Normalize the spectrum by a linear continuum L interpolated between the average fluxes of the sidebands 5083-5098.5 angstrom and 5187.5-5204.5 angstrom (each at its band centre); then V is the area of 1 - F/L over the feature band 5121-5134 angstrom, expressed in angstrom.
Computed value 0.1 angstrom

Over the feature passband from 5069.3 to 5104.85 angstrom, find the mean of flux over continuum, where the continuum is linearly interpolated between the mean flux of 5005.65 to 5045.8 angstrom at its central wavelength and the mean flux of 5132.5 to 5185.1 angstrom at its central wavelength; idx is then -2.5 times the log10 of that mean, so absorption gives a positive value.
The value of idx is -0.03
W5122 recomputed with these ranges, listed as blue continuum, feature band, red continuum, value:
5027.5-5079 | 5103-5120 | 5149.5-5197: -0.6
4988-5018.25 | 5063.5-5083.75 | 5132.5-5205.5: -0.4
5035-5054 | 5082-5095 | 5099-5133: -0.2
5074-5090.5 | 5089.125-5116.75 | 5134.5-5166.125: -0.3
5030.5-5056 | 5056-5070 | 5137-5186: -0.3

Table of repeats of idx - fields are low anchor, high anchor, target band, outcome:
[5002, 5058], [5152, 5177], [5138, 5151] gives -0.03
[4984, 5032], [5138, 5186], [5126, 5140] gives -0.03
